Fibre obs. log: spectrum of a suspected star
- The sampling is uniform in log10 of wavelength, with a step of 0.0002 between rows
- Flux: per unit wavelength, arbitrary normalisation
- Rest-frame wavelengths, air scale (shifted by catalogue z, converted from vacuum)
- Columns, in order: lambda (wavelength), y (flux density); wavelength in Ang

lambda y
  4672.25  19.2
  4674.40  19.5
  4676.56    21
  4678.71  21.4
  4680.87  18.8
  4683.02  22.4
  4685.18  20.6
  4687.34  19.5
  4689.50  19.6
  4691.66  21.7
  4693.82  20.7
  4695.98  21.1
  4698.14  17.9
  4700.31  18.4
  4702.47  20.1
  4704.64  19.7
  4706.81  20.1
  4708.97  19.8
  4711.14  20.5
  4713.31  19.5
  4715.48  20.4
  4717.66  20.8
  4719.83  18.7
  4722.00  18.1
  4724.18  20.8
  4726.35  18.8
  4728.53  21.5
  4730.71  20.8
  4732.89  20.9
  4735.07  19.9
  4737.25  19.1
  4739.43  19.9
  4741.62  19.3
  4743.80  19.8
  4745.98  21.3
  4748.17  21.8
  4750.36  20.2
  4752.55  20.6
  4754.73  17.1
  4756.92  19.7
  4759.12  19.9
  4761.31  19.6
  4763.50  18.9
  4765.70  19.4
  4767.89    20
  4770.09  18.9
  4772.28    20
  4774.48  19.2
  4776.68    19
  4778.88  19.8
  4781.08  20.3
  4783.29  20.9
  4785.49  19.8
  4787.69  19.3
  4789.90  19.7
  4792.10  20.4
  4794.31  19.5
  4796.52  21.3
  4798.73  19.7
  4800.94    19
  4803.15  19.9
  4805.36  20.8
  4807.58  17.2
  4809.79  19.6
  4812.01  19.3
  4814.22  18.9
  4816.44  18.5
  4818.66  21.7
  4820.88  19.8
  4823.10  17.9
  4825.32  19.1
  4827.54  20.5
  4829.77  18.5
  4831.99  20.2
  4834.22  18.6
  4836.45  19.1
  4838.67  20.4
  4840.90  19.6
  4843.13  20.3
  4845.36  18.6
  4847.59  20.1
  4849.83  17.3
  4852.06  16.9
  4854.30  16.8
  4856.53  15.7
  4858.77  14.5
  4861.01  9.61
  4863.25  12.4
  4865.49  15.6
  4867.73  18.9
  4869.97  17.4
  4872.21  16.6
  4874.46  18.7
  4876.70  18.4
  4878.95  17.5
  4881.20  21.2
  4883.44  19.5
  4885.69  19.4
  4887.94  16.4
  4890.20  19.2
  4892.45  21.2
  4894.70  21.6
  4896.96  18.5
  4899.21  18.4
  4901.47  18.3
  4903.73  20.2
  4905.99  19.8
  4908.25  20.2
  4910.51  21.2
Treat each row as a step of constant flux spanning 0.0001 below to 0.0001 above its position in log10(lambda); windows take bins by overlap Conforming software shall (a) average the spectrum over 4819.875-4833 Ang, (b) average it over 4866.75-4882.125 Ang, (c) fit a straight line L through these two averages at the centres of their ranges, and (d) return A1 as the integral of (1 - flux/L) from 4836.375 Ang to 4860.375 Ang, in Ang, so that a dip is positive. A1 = 1.26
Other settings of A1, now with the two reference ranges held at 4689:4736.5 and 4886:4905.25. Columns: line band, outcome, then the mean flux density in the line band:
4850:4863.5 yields 3.31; 14.6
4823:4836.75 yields 0.20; 19.2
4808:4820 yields 0.06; 19.5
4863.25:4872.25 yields 1.28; 16.6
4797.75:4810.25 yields 0.17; 19.4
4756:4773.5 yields 0.20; 19.5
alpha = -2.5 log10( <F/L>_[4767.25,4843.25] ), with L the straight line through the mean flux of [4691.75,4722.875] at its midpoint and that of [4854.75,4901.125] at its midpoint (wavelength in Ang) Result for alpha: -0.06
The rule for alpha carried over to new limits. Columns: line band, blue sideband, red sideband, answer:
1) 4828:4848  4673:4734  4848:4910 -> -0.065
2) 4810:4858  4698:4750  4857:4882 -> -0.101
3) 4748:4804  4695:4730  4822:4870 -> -0.055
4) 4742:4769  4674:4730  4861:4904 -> -0.020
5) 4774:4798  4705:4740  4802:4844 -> -0.016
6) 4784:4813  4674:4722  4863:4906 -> -0.024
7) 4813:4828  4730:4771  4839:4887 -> -0.064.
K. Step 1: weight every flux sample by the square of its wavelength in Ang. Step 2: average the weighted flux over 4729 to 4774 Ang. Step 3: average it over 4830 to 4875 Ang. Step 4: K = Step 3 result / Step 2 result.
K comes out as 0.9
